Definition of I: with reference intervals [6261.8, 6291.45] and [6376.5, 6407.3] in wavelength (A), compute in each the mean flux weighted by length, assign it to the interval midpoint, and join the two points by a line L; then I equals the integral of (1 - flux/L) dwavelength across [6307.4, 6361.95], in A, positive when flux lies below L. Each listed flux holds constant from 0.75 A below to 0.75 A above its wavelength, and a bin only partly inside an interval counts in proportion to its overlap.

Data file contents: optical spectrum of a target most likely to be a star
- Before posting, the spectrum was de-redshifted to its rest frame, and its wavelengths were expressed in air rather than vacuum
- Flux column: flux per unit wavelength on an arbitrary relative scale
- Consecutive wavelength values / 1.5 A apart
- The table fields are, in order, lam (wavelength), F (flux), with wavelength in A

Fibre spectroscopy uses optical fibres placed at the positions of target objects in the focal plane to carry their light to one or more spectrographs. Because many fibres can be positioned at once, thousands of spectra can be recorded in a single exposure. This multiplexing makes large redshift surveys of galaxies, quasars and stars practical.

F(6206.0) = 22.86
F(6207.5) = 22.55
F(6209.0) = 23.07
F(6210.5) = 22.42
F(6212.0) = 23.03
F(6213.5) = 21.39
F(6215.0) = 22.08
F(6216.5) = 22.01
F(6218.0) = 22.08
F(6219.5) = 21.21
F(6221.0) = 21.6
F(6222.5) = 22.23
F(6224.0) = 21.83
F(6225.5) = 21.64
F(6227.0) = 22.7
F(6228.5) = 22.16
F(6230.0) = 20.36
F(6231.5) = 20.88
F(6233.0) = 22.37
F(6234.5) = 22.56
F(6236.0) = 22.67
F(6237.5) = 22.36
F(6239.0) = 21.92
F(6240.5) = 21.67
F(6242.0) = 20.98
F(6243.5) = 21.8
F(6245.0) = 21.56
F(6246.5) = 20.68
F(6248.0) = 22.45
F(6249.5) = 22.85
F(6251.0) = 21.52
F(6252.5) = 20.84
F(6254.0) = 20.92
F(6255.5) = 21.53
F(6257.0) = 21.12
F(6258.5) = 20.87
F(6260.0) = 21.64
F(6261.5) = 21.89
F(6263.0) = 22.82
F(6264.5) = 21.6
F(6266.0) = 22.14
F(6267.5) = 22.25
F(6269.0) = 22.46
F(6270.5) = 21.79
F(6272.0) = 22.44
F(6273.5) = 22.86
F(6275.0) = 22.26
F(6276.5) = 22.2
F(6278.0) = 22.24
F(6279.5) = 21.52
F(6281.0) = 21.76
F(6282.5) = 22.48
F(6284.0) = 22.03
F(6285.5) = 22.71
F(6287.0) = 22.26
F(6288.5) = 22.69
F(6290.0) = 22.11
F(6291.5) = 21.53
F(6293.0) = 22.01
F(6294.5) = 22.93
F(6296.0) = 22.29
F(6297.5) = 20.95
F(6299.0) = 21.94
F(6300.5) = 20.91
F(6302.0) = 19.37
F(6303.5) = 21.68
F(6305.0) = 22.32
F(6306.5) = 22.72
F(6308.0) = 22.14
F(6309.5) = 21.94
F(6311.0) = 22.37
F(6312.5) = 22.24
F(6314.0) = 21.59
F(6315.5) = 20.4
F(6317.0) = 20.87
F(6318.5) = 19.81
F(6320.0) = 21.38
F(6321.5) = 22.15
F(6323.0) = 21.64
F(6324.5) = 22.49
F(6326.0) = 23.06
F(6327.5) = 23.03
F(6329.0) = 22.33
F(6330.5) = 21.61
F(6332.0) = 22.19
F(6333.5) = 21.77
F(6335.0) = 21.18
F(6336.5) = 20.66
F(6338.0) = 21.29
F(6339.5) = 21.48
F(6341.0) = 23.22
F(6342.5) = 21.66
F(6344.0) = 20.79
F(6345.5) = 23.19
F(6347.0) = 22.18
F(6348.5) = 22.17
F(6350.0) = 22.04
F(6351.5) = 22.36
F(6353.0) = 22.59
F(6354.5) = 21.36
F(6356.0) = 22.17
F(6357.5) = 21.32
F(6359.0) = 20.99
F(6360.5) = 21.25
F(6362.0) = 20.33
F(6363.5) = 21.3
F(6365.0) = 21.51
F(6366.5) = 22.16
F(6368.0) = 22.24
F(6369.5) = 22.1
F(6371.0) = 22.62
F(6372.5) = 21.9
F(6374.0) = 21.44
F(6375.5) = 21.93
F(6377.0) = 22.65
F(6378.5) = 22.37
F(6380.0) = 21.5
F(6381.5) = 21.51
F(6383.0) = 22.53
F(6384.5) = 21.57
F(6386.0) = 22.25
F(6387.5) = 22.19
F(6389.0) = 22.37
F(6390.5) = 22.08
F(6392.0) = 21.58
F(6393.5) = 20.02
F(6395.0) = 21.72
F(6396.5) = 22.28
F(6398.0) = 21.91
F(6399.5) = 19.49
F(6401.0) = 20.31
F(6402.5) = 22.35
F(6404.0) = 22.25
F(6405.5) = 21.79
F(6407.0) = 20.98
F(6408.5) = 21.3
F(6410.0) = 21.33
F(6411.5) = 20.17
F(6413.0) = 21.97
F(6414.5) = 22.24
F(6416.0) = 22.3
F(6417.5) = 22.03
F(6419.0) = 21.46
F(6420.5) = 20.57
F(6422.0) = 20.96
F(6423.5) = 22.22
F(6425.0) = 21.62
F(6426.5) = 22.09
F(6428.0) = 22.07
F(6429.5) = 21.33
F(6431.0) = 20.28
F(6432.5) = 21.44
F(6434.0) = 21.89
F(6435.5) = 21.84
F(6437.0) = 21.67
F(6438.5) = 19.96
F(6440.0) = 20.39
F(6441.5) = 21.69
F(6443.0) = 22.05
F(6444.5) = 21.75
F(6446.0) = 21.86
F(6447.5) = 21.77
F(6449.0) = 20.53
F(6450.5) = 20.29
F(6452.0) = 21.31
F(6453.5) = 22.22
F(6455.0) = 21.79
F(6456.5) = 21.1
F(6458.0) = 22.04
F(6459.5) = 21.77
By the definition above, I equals 0.4 A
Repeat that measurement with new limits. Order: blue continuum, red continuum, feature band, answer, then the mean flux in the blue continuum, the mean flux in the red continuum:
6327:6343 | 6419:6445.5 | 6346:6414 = -0.2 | 21.8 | 21.4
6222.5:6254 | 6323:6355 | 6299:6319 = 0.5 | 21.8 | 22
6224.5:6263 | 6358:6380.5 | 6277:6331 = -0.4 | 21.7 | 21.8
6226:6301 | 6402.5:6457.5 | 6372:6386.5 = -0.2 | 21.9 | 21.5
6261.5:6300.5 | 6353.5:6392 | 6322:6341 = 0.0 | 22.1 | 21.8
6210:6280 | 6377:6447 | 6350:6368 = 0.0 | 21.9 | 21.6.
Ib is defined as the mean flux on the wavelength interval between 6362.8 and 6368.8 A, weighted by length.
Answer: 21.8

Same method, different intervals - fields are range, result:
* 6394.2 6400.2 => 21.4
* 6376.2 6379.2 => 22.5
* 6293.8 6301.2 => 21.8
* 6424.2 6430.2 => 21.8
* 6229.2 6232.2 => 20.6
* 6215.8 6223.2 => 21.8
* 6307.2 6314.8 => 22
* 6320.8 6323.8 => 21.9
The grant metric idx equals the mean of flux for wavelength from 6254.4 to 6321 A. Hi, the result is 21.8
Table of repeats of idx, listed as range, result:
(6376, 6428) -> 21.7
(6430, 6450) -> 21.3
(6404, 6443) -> 21.5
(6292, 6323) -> 21.6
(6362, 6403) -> 21.7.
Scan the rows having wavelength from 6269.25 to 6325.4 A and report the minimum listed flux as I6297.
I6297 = 19.37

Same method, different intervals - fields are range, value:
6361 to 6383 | 20.33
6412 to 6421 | 20.57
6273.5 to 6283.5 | 21.52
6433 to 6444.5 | 19.96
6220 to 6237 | 20.36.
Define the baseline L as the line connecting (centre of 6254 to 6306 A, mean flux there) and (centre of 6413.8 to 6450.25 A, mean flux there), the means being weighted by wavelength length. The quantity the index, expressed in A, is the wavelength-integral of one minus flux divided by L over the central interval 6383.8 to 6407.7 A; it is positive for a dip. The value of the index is 0.02 A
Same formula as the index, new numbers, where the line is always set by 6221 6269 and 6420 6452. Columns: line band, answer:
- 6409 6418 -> -0.11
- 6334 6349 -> -0.15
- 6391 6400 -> 0.09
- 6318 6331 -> -0.24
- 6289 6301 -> -0.11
